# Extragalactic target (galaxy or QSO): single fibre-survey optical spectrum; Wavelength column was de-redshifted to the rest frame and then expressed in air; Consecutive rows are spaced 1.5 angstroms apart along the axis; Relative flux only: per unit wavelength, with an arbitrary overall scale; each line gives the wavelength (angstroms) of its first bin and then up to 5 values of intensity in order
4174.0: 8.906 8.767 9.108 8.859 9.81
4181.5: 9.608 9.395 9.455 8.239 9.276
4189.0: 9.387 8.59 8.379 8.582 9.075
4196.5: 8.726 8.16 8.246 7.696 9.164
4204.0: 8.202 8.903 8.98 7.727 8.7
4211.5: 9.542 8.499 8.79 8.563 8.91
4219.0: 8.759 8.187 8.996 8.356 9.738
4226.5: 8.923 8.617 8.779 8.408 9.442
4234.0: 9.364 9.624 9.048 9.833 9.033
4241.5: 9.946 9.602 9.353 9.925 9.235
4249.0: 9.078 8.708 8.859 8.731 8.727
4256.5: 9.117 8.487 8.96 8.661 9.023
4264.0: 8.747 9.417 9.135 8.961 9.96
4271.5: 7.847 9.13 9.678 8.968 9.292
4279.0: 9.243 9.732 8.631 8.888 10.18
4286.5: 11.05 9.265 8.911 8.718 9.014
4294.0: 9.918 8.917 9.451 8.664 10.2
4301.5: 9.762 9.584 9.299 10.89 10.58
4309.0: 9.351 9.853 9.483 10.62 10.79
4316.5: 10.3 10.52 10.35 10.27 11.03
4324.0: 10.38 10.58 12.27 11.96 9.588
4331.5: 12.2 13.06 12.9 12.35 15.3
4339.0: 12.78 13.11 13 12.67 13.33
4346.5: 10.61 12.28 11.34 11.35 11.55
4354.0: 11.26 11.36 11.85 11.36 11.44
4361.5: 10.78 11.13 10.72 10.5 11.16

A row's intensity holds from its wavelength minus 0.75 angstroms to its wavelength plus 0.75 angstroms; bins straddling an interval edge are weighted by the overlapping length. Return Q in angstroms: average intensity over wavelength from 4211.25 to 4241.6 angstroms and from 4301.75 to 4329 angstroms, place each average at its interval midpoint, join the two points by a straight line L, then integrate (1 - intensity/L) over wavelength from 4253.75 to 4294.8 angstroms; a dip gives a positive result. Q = 2.5 angstroms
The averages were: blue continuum 8.99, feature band 9.17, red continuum 10.4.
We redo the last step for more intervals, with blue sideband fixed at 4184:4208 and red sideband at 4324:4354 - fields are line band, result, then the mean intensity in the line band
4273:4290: 2.1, 9.43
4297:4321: 3.0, 10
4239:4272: 3.4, 9.08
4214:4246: 1.4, 9.08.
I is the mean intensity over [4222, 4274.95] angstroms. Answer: 9.09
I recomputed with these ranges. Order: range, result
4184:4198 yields 8.81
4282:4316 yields 9.68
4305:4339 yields 11.1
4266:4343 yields 10.3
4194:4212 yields 8.58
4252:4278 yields 8.98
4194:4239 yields 8.79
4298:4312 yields 9.8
